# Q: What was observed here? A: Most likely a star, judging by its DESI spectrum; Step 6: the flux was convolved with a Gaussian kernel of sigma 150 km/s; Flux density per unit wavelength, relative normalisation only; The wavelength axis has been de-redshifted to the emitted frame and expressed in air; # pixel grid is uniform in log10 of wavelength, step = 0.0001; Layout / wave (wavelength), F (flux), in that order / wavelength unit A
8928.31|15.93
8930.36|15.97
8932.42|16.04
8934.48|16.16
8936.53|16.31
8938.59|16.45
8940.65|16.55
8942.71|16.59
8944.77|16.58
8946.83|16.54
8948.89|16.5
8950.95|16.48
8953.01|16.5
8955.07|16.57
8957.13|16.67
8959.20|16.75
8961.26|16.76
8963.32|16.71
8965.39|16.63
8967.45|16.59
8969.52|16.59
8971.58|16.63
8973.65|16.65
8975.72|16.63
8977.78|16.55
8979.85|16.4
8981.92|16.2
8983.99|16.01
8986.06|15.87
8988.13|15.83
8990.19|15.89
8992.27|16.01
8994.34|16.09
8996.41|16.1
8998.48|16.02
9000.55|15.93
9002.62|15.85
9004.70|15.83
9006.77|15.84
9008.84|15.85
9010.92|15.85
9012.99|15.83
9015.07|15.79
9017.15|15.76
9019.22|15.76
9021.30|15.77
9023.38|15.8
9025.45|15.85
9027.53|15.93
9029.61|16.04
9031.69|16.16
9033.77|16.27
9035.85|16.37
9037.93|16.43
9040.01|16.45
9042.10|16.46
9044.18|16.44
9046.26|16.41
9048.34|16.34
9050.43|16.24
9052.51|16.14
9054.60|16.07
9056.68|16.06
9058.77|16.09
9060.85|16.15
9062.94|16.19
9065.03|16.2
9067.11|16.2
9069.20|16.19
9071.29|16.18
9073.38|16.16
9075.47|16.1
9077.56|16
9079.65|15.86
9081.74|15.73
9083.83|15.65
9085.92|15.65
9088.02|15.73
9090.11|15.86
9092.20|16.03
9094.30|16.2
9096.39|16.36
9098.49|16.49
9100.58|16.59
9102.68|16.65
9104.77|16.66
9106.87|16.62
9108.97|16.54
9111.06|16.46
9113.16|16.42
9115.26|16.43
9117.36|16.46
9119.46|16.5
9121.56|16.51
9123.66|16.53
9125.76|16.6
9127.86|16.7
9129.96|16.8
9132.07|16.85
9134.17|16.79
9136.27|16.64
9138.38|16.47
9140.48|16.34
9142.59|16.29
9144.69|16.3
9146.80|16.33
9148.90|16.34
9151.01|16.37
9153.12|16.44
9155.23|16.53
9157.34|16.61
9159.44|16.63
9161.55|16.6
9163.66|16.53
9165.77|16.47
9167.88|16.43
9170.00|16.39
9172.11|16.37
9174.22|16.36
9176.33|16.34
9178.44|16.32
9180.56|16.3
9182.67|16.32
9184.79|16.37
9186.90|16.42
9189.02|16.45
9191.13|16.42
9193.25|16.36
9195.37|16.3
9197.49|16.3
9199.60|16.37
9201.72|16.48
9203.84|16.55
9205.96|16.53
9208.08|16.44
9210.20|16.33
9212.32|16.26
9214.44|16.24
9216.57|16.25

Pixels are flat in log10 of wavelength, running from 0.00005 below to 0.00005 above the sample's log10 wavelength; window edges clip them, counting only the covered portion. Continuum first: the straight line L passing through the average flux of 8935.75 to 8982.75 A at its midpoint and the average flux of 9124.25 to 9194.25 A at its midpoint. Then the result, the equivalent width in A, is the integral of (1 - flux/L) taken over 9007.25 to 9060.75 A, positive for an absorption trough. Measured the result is 1.4 A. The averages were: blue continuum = 16.6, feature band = 16.1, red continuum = 16.5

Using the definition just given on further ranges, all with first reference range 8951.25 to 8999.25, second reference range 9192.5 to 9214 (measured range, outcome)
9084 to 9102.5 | 0.3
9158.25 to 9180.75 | -0.1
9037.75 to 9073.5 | 0.3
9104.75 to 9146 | -0.4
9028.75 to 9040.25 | 0.1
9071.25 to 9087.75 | 0.5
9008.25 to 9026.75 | 0.6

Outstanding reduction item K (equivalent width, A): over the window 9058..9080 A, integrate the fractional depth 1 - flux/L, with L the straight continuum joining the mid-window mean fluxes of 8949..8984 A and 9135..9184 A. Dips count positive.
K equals 0.48 A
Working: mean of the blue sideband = 16.6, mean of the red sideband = 16.4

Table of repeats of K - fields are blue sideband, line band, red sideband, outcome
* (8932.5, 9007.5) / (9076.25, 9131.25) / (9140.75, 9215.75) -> 0.2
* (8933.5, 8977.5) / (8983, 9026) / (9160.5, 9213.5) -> 1.7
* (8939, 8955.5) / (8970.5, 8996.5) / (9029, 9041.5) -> 0.3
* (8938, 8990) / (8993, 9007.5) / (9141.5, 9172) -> 0.5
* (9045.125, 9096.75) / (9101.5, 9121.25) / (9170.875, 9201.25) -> -0.4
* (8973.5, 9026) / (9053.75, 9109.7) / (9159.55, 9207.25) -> 0.1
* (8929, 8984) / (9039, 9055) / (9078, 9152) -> 0.1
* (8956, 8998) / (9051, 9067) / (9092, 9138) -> 0.3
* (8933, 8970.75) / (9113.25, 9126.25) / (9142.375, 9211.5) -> 0.0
